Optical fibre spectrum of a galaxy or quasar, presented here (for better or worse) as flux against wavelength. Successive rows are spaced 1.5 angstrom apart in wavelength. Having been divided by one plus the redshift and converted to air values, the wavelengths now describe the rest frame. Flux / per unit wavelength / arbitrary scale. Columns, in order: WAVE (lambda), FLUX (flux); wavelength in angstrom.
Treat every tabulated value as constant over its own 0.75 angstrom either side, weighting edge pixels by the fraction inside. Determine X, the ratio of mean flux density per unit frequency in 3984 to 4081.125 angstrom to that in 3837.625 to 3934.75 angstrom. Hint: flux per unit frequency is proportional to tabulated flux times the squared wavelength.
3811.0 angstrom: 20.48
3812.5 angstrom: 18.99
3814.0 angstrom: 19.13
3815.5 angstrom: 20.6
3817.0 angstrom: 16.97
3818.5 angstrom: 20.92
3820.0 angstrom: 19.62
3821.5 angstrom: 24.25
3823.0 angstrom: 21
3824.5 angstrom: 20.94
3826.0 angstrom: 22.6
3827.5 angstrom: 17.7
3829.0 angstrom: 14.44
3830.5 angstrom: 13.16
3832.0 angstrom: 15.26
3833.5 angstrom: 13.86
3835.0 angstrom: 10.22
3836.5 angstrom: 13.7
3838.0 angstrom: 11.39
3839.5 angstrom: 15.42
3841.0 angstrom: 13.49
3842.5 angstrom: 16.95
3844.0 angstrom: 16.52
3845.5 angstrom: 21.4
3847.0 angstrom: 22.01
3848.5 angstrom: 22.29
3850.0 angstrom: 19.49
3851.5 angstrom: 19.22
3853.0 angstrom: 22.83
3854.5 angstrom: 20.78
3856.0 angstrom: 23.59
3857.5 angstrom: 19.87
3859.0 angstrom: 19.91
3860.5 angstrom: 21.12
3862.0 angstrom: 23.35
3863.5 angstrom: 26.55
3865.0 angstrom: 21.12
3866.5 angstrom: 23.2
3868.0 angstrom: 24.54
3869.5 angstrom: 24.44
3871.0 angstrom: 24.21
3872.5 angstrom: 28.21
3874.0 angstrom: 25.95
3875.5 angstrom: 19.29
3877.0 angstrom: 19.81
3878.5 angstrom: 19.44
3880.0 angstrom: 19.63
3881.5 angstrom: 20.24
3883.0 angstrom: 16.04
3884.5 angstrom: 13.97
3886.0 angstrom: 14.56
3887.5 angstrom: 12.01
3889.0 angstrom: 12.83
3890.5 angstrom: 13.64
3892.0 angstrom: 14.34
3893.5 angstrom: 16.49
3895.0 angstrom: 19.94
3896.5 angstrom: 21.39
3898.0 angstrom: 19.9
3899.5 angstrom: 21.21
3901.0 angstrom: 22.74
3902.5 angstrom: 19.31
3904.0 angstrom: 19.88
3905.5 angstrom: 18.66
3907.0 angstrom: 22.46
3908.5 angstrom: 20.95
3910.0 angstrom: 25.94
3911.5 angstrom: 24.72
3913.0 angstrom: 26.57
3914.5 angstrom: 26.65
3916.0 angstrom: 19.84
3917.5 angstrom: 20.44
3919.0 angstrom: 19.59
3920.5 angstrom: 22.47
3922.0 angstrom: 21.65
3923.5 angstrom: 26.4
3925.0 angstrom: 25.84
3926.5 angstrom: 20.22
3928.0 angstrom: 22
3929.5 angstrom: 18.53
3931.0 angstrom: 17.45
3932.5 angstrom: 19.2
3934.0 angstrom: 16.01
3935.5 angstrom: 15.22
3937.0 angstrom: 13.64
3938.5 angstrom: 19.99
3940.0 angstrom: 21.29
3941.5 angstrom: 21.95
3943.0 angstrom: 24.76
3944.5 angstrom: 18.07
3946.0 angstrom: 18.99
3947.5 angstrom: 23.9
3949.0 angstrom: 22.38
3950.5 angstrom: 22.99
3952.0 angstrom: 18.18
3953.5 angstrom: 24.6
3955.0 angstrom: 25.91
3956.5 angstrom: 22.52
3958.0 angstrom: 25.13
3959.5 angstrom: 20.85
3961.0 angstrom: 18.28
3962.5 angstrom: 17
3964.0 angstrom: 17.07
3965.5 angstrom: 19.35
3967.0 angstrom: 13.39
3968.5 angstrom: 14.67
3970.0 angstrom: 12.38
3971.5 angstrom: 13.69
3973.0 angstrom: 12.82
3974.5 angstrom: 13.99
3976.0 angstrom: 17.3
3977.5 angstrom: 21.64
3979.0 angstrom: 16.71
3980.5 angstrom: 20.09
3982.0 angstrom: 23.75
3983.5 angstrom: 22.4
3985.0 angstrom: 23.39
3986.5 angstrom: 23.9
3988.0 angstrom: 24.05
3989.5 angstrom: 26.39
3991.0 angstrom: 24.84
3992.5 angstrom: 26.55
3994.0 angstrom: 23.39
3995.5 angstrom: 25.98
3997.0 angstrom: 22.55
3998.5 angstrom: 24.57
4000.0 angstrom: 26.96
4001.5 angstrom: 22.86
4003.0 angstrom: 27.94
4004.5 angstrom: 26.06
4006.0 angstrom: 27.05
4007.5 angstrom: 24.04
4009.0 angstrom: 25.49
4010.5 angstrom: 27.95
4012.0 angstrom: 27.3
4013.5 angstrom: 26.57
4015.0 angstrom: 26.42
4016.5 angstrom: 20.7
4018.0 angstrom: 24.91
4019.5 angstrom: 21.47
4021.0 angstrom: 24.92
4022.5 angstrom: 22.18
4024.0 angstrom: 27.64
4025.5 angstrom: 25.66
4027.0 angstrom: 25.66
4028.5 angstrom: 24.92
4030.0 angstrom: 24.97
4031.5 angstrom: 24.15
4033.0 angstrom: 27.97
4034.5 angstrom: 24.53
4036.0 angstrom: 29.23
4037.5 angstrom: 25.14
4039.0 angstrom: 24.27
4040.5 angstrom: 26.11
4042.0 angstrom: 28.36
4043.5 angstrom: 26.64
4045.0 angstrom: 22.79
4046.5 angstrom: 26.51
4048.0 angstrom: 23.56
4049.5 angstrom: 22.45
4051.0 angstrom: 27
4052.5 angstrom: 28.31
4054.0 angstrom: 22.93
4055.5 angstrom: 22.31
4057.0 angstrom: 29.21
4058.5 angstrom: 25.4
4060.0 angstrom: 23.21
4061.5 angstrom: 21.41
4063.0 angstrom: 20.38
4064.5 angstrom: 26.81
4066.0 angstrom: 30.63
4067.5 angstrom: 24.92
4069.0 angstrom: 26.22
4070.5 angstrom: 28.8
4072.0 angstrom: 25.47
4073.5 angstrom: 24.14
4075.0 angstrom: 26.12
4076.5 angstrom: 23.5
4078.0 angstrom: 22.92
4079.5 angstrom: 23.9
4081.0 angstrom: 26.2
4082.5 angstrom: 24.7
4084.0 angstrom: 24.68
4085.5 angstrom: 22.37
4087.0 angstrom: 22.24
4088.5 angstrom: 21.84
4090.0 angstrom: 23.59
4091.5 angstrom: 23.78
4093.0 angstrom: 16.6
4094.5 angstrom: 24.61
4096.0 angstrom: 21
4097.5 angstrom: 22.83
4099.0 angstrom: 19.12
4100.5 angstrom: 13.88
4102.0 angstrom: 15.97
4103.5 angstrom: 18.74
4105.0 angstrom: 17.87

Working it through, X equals 1.33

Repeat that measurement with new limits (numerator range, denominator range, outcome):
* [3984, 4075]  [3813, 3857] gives 1.53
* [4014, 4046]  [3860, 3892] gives 1.36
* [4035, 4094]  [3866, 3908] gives 1.38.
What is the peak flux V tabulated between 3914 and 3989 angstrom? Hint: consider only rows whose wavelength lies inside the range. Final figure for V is 26.65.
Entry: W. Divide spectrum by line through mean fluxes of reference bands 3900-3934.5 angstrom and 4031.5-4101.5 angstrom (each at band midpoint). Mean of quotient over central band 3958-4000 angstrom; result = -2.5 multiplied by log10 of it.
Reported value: 0.13 mag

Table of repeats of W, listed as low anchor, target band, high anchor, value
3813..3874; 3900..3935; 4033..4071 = 0.01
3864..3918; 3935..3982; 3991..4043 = 0.21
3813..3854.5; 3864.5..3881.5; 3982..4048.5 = -0.16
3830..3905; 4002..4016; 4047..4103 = -0.19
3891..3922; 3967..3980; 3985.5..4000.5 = 0.49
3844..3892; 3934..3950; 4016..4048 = 0.14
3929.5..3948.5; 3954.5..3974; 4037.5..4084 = 0.15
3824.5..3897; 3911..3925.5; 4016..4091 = -0.13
